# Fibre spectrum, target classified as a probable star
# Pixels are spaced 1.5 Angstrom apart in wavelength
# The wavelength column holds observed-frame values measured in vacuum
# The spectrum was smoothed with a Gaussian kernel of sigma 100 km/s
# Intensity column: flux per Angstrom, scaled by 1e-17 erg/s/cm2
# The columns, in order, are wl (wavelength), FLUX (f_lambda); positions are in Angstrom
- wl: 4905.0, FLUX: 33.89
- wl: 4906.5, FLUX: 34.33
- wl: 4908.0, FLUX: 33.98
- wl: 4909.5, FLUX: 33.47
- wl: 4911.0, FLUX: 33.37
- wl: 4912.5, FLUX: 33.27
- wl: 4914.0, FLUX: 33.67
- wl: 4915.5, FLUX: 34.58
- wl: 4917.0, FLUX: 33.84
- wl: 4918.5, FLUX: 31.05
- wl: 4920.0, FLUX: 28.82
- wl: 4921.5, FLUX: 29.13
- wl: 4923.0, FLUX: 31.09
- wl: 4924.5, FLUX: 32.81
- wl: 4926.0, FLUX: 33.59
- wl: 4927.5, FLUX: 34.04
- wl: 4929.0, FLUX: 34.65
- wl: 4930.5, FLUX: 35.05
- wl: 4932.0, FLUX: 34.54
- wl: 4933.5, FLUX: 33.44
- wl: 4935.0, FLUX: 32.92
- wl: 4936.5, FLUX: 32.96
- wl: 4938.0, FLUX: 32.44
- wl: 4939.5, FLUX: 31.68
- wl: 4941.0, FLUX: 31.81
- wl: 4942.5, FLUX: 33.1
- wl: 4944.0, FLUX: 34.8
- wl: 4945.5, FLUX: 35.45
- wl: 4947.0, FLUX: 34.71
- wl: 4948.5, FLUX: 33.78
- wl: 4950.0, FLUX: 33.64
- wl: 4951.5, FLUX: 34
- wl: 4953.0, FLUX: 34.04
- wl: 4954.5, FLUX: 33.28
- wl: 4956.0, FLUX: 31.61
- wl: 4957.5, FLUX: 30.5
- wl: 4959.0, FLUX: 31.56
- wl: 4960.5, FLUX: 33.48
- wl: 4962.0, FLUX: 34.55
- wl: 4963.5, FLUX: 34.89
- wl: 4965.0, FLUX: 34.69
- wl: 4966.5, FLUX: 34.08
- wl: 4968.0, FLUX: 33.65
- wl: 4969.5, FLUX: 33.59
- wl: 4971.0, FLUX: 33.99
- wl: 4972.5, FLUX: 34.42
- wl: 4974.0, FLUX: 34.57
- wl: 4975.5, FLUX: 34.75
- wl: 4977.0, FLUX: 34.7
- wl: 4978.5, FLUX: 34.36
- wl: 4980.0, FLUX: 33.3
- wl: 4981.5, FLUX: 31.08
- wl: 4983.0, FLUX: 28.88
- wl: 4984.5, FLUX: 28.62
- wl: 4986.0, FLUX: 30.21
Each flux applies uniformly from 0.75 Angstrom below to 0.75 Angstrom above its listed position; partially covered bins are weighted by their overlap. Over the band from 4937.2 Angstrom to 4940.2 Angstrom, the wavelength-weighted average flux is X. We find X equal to 32.1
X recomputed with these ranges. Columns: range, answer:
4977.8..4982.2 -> 32.9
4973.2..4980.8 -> 34.3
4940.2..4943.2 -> 32.4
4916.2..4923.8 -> 30.8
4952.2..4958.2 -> 32.4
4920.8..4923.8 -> 30.2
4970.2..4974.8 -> 34.3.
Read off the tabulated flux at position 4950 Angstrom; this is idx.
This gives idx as 33.64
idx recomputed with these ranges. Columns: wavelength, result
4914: 33.67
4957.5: 30.5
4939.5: 31.68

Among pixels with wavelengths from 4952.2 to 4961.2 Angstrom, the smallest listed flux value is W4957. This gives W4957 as 30.5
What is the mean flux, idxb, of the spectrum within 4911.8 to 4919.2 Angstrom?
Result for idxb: 33.3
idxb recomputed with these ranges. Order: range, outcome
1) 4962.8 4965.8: 34.8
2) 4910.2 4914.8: 33.4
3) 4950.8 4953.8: 34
